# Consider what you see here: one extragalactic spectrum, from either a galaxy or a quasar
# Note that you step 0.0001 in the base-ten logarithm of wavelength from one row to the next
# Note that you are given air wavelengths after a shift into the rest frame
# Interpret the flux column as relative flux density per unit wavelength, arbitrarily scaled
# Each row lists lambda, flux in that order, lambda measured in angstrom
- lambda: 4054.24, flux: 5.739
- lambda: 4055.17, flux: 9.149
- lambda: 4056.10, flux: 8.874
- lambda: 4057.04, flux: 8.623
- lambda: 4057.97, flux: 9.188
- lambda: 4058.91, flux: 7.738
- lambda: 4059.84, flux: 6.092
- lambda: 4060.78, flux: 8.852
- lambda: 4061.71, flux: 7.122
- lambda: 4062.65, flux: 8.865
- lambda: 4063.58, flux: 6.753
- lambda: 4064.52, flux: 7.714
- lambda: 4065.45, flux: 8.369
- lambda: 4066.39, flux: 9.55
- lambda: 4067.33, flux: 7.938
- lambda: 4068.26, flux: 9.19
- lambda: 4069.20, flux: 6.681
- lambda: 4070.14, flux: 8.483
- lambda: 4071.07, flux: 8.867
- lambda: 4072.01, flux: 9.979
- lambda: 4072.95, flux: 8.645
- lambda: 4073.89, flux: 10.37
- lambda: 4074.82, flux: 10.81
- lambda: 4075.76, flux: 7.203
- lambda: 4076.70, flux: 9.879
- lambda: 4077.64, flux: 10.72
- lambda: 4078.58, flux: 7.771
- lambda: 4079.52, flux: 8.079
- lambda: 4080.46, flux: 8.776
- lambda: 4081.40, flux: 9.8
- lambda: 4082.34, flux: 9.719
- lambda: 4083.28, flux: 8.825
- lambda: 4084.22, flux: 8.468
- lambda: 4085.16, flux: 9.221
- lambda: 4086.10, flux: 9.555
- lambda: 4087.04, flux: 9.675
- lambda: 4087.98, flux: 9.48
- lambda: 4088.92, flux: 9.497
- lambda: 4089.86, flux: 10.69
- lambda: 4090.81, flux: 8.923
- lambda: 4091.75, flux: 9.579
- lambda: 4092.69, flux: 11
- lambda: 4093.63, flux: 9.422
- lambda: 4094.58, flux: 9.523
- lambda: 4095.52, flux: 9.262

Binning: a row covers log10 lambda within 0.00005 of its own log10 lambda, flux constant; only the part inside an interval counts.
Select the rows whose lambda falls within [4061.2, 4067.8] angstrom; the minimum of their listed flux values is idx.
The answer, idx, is 6.753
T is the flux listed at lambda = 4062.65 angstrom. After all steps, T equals 8.865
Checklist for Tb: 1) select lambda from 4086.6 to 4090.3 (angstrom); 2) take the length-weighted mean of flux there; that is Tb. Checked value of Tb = 9.84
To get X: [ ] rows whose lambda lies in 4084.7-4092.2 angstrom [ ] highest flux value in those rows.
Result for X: 10.69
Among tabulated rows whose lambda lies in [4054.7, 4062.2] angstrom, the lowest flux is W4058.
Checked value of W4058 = 6.092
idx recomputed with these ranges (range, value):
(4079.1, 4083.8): 8.079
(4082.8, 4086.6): 8.468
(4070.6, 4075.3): 8.645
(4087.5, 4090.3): 9.48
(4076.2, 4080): 7.771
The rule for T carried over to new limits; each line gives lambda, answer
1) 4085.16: 9.221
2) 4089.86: 10.69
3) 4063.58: 6.753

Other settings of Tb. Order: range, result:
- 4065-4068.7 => 8.76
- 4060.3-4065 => 7.86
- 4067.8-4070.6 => 8.1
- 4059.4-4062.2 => 7.37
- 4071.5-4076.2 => 9.41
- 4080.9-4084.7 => 9.2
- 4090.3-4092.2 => 9.24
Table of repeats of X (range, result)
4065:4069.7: 9.55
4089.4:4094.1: 11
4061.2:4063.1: 8.865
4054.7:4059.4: 9.188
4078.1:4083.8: 9.8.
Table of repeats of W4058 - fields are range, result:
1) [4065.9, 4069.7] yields 6.681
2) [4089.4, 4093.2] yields 8.923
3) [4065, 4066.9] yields 8.369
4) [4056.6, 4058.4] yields 8.623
